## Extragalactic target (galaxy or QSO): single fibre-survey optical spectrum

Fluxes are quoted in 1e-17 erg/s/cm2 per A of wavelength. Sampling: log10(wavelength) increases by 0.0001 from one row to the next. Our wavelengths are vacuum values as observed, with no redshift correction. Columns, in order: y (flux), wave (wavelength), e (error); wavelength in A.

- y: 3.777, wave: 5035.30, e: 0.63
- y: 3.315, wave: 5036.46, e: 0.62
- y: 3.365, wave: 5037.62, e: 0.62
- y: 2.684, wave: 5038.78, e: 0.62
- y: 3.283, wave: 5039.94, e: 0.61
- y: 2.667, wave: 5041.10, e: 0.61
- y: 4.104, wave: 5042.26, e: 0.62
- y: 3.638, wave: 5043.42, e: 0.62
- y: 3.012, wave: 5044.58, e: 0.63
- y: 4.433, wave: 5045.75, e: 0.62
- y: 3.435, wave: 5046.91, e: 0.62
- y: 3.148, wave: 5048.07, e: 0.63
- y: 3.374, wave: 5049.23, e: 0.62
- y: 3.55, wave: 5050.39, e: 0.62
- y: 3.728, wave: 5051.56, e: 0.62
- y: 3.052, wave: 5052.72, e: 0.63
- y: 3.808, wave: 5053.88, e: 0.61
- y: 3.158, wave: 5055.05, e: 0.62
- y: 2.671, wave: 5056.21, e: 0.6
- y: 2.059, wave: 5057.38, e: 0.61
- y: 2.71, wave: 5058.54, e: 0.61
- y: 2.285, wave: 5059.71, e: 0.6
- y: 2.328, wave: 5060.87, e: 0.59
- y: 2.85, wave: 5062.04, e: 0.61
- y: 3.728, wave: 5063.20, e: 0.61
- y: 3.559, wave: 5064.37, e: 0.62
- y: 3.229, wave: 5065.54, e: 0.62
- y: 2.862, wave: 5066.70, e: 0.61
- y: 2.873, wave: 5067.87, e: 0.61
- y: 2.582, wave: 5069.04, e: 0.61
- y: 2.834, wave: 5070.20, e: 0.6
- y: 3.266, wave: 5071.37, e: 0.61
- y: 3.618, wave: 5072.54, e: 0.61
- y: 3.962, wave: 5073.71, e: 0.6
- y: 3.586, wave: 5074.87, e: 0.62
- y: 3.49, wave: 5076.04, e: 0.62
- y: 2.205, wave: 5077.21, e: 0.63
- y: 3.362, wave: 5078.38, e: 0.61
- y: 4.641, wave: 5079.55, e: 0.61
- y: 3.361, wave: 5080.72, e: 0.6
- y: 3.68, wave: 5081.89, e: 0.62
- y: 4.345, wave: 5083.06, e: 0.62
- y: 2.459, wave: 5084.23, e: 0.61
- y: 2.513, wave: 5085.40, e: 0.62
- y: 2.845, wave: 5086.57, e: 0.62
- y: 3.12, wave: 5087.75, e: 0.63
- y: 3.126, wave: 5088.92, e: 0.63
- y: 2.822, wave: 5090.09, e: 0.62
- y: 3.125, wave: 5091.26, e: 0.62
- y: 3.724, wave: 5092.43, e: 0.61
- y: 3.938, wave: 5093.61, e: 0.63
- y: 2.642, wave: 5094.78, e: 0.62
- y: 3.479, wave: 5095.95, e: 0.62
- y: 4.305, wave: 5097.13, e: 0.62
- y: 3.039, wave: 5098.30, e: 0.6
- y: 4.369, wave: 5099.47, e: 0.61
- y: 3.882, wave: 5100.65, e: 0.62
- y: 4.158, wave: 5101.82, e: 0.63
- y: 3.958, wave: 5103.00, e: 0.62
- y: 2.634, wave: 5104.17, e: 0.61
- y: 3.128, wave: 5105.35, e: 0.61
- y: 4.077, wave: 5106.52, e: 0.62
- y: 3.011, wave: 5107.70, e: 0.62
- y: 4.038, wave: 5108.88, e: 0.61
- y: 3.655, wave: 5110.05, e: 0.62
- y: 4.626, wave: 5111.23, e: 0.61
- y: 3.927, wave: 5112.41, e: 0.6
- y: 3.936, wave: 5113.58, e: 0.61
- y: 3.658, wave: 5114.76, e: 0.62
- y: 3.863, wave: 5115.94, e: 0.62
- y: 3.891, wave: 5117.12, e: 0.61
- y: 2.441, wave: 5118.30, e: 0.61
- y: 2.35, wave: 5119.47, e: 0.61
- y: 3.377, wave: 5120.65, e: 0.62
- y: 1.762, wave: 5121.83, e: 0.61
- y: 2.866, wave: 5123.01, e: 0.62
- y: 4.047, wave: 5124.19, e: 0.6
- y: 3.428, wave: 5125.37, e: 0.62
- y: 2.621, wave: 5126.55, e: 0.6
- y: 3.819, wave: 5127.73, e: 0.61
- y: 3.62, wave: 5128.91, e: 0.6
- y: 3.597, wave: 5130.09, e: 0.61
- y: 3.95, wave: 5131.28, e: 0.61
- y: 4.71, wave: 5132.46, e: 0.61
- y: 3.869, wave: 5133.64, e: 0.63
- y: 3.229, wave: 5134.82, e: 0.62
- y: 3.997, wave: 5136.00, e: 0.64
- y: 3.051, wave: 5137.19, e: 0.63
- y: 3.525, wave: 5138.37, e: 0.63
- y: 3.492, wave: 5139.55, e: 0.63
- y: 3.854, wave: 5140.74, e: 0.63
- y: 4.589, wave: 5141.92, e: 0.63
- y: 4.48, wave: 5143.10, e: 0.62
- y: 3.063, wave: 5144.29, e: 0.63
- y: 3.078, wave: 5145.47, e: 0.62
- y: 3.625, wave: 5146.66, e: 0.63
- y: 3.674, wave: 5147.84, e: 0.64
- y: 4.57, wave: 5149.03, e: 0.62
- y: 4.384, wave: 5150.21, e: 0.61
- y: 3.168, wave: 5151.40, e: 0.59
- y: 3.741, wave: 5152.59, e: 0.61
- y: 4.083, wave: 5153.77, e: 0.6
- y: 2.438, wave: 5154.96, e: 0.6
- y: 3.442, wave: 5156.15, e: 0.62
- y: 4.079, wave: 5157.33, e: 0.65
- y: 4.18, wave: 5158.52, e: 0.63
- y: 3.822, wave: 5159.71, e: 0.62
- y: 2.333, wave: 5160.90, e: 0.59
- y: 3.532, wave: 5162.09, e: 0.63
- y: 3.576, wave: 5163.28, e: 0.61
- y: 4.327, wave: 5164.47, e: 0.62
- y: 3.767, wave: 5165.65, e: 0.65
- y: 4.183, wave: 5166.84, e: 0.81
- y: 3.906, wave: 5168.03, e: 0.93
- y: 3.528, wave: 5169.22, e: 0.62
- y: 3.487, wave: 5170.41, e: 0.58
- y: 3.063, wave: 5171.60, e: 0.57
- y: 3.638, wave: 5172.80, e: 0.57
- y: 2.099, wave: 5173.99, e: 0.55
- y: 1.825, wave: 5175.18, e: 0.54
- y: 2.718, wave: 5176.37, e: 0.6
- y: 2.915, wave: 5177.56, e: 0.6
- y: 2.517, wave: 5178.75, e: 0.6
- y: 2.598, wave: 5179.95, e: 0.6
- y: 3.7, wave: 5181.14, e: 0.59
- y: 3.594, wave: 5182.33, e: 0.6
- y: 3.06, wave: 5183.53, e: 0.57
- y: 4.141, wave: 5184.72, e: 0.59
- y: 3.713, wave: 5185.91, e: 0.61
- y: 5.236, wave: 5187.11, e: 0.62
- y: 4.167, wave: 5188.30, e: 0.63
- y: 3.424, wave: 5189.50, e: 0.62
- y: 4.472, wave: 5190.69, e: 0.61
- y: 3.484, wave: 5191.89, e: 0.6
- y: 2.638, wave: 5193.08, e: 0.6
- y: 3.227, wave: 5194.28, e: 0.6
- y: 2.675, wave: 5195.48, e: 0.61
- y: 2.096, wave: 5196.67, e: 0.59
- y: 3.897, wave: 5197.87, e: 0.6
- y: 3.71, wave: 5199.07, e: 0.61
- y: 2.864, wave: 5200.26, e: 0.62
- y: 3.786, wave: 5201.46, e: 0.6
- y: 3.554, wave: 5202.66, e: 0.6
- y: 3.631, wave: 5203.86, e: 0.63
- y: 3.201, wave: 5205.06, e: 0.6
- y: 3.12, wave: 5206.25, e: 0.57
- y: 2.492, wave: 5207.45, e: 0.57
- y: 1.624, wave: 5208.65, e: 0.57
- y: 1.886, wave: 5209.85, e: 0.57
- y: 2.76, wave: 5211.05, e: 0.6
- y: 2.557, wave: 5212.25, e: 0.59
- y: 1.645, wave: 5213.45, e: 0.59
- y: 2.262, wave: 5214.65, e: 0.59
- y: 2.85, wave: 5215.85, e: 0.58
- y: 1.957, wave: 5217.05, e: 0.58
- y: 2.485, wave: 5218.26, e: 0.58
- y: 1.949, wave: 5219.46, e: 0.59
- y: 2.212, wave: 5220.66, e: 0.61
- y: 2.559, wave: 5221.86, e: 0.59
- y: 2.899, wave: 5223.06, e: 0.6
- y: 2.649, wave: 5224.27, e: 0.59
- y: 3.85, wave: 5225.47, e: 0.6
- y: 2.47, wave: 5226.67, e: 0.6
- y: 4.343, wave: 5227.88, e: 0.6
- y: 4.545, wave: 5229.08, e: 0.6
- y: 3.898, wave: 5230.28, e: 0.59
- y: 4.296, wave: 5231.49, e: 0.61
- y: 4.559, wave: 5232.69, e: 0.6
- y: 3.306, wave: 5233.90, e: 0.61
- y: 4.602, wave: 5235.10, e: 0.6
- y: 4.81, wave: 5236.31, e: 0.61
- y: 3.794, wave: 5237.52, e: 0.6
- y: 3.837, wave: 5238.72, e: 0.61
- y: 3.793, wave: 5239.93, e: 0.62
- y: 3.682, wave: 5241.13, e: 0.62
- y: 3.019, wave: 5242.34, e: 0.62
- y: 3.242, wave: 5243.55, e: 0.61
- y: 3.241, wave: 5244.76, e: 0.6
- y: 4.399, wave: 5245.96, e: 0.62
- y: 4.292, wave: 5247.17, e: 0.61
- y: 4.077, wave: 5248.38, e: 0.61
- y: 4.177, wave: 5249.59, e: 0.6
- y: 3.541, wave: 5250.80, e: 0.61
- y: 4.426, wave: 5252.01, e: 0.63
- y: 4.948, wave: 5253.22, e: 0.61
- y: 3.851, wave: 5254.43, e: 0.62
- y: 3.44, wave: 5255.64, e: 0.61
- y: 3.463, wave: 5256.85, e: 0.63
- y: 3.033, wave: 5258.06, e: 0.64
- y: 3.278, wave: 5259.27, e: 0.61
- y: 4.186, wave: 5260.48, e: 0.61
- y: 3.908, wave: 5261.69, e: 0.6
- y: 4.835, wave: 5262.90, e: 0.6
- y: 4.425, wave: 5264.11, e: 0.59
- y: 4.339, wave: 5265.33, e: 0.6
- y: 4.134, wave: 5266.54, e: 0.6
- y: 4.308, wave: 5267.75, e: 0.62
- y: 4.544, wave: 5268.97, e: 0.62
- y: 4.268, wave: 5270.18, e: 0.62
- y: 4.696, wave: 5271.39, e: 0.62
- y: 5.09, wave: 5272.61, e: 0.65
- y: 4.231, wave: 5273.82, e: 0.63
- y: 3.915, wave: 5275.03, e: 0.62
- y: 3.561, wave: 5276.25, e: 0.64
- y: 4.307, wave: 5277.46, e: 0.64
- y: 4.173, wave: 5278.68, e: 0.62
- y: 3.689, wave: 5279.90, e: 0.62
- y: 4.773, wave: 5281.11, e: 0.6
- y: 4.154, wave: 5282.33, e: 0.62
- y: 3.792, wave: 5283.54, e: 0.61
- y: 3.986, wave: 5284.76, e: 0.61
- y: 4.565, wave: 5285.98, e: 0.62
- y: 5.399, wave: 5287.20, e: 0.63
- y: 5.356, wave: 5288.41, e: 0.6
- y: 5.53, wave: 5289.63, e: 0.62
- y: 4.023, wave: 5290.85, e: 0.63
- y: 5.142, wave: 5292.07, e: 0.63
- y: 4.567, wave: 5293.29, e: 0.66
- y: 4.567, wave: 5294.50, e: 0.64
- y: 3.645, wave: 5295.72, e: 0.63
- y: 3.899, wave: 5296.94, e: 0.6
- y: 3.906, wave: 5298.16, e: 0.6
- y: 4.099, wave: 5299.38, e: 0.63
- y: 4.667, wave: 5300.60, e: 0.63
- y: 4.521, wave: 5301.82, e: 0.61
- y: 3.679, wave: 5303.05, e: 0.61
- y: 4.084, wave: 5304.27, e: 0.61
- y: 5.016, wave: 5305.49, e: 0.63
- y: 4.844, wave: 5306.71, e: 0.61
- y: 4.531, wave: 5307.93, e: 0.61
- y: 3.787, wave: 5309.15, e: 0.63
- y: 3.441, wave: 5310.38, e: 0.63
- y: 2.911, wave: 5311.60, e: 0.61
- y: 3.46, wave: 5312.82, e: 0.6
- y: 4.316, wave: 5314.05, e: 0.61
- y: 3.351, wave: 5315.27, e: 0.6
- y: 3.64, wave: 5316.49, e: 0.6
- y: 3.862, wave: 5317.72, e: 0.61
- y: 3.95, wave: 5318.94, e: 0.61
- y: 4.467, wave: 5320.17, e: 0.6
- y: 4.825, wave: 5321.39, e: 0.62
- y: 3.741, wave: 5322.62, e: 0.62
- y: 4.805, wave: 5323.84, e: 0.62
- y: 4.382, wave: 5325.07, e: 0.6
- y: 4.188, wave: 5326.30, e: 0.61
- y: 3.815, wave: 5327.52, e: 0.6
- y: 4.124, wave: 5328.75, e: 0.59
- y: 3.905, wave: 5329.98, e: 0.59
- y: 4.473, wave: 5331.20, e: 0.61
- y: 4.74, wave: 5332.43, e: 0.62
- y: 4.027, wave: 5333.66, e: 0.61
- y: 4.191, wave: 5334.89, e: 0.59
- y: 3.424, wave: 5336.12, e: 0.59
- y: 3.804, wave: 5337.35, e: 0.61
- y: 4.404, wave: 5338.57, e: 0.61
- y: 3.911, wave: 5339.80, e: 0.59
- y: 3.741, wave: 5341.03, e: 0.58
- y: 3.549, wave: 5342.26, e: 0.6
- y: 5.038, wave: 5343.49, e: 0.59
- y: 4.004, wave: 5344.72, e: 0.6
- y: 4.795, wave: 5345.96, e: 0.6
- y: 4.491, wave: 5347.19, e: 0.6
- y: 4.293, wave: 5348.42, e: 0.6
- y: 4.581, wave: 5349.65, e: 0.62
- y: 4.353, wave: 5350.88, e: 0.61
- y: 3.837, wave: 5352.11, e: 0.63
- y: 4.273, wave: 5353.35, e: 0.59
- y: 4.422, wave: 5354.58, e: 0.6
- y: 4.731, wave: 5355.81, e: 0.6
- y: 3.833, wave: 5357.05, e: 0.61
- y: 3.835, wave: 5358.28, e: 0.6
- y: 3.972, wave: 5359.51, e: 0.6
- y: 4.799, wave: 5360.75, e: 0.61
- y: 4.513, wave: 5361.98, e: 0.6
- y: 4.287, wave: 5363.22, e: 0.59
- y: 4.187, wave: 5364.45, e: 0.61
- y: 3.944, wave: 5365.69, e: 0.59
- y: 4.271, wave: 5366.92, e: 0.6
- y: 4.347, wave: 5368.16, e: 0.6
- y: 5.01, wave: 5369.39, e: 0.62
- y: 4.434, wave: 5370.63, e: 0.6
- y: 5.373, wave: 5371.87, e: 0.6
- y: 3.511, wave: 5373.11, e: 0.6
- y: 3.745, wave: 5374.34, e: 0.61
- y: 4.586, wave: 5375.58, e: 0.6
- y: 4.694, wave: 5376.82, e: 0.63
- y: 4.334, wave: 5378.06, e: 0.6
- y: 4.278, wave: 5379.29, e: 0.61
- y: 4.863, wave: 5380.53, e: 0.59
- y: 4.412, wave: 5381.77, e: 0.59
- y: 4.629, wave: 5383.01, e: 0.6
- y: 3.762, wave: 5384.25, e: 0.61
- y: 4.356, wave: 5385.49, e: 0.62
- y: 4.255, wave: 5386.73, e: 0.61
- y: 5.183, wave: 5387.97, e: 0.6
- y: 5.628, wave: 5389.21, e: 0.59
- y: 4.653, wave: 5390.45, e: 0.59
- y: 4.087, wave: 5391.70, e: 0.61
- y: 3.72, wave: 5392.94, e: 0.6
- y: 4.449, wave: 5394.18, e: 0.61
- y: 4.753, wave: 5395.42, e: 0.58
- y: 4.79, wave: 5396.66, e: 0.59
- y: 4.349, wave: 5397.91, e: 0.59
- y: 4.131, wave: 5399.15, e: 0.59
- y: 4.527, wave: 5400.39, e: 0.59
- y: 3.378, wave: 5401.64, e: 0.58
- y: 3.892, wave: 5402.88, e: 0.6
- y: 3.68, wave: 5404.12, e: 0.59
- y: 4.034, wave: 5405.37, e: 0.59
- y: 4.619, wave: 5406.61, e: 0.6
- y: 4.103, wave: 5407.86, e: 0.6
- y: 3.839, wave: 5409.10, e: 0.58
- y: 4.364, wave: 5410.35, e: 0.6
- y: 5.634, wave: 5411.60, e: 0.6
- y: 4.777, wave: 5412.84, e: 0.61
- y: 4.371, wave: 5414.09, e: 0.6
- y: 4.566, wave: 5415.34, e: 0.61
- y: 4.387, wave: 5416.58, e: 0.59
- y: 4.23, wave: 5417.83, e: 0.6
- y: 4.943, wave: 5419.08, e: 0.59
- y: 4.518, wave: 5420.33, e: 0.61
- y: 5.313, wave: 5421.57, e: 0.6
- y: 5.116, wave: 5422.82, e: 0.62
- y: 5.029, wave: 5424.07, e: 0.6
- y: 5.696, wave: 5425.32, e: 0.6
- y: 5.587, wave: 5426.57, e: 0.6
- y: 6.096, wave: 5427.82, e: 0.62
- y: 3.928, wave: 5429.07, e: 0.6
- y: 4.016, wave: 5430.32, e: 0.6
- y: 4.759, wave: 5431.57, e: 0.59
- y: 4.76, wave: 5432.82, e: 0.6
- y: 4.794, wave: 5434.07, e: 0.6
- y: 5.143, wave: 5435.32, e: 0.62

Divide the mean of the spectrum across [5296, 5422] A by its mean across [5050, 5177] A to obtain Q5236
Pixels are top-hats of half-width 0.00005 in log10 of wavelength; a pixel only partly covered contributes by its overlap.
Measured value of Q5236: 1.25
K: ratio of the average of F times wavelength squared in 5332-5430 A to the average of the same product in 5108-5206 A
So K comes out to 1.37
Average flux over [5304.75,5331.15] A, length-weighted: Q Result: 4.07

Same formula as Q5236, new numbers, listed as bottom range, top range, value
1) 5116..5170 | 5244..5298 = 1.18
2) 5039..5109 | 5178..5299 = 1.12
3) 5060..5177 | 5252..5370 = 1.22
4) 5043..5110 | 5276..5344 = 1.27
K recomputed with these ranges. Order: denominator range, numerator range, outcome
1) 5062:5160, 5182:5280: 1.07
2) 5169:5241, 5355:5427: 1.49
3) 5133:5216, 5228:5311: 1.29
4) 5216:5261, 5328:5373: 1.24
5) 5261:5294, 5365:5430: 1.07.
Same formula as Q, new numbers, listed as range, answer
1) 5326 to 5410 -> 4.28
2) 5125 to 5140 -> 3.61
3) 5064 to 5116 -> 3.45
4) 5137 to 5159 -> 3.72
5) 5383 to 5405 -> 4.33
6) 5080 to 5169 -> 3.56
